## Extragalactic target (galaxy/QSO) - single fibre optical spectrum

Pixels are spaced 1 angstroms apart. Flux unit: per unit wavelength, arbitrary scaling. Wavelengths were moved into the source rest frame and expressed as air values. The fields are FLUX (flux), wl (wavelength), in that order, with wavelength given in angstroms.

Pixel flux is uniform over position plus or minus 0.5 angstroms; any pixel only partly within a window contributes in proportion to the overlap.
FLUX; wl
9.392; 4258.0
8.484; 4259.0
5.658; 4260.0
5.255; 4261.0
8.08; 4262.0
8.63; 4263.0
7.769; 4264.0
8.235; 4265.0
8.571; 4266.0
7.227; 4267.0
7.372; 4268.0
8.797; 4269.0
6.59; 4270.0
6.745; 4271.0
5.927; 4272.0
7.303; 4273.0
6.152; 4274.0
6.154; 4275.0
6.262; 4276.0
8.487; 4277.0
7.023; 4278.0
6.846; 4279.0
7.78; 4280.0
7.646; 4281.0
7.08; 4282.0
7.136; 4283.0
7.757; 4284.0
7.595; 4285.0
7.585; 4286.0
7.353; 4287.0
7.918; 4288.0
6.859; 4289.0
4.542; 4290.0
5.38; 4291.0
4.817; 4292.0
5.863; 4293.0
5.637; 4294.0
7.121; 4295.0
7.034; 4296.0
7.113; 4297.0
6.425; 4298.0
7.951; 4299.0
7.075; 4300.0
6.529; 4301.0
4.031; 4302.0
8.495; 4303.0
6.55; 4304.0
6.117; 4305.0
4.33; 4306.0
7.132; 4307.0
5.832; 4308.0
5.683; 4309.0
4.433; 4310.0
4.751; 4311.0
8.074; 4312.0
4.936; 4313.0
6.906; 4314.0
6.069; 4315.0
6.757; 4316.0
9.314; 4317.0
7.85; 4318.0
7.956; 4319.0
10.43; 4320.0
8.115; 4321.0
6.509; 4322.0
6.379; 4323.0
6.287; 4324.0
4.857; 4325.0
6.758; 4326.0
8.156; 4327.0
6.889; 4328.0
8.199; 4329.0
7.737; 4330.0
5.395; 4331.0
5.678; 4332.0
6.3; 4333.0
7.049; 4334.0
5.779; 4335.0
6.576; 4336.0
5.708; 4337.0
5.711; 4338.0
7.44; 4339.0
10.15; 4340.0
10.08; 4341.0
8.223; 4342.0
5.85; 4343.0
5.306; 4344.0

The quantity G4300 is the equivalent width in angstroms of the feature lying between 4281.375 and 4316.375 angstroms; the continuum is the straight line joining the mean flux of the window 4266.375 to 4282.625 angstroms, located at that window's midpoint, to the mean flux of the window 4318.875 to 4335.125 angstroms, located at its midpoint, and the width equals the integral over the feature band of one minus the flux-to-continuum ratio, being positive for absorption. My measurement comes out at 3.1 angstroms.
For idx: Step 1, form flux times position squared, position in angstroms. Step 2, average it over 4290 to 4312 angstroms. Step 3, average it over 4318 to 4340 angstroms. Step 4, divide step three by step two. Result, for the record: 1.15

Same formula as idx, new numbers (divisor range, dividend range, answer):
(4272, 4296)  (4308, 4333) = 1.02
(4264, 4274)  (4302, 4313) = 0.83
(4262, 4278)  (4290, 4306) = 0.87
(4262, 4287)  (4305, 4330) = 0.94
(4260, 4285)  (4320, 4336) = 0.96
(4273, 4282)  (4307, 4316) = 0.86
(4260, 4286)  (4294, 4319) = 0.91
